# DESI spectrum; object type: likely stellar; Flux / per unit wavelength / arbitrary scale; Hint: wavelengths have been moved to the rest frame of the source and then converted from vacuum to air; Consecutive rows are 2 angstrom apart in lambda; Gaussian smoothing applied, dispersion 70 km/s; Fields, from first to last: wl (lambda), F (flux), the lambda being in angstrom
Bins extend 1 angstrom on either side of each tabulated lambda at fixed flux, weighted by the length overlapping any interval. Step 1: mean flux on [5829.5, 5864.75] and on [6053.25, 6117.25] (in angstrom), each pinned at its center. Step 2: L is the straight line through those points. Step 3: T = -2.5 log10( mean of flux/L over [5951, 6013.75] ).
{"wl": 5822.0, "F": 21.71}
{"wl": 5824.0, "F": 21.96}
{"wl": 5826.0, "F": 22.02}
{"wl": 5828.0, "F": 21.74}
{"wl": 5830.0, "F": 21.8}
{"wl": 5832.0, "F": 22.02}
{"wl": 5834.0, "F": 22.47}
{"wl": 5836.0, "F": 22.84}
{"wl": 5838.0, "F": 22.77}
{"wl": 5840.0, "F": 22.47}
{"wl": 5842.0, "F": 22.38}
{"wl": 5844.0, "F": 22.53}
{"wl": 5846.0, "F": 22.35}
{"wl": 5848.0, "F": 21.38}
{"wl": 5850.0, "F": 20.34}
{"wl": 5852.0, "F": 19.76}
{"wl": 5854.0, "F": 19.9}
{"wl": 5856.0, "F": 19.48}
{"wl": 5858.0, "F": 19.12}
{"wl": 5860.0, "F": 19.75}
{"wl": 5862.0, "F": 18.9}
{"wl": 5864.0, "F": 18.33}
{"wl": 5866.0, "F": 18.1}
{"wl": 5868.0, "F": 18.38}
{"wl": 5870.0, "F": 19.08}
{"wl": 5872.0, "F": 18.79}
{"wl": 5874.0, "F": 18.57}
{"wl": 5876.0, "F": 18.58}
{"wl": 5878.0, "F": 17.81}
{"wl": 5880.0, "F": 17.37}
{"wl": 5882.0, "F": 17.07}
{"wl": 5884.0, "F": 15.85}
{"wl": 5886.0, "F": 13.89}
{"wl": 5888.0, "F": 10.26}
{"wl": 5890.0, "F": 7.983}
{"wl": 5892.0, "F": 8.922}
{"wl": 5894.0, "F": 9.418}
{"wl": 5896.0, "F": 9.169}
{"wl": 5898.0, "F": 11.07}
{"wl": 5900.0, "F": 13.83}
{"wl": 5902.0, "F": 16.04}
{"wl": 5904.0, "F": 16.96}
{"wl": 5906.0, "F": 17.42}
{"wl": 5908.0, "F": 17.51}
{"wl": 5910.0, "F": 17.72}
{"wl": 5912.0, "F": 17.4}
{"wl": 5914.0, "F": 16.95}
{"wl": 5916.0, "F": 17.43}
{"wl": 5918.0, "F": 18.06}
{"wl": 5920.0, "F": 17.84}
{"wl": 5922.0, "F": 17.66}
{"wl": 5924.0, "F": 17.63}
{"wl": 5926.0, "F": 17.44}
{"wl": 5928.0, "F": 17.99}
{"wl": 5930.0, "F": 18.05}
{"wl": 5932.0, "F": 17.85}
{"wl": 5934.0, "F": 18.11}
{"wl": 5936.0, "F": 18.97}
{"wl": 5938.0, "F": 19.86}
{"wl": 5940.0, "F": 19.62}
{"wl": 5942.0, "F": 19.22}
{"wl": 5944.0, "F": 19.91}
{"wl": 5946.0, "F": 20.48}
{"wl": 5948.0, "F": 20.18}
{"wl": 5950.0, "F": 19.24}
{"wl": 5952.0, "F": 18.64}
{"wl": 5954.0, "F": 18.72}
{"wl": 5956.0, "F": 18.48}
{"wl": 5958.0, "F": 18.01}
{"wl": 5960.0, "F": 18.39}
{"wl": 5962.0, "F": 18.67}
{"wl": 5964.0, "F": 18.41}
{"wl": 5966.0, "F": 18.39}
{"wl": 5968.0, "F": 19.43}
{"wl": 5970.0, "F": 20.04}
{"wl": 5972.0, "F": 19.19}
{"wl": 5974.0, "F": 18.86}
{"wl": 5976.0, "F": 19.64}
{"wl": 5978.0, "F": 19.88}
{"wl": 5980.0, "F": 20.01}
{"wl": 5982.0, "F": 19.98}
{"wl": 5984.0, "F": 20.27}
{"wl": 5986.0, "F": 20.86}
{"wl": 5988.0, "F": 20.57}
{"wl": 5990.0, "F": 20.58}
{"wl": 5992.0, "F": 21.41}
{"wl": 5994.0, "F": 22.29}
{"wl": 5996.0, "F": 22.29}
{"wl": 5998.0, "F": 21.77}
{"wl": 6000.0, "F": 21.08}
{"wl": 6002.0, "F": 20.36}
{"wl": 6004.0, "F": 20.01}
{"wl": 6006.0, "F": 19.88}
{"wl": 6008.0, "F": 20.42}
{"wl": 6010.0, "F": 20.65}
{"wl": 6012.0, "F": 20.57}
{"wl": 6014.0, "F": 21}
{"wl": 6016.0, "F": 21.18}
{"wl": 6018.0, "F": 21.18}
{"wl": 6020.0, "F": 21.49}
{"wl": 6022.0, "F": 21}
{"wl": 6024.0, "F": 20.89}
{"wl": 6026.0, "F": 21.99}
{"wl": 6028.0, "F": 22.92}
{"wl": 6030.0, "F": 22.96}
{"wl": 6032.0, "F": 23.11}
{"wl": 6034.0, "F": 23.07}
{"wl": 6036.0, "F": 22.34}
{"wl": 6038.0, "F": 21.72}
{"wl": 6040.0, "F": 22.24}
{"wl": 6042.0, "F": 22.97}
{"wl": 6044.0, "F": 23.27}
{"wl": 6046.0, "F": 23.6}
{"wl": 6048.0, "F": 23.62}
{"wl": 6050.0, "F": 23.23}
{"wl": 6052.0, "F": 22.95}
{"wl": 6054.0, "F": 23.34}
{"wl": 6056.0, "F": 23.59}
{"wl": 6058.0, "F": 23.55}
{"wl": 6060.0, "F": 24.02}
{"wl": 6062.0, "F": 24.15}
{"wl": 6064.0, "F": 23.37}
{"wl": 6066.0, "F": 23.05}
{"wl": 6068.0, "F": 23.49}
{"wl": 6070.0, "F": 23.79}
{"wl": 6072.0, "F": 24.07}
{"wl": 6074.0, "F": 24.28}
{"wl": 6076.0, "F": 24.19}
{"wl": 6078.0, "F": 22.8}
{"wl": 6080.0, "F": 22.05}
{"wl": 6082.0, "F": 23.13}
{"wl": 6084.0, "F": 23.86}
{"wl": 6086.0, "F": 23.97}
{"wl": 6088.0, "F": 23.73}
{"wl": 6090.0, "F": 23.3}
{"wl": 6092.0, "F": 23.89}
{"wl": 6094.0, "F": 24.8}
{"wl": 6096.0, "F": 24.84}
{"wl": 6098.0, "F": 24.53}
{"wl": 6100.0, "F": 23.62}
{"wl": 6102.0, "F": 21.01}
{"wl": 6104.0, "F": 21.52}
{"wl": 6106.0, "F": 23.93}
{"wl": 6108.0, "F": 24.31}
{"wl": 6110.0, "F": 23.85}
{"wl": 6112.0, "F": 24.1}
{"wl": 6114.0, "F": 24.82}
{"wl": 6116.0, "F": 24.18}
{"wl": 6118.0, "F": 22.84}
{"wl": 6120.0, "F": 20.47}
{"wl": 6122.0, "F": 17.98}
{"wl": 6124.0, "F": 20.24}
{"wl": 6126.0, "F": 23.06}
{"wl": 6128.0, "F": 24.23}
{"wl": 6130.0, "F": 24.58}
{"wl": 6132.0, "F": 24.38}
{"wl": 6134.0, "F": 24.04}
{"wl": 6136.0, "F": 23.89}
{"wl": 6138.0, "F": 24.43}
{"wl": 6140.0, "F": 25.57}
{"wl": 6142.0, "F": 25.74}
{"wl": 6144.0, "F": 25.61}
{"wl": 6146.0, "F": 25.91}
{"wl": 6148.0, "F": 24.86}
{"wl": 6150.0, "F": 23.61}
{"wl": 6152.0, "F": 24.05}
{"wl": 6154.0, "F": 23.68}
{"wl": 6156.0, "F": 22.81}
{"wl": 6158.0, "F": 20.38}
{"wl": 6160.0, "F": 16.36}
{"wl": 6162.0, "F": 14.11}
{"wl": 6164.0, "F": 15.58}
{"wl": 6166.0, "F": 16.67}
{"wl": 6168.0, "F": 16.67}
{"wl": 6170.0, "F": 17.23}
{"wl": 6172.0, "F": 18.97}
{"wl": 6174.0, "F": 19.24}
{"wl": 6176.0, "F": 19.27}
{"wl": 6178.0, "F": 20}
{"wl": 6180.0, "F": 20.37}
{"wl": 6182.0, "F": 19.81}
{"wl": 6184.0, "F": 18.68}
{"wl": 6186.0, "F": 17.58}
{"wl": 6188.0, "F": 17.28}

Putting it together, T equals 0.13 mag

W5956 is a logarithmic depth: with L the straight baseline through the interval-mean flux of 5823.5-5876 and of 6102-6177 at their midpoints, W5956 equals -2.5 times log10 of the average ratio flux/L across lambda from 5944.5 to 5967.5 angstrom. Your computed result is 0.12 mag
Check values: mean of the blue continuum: 20.6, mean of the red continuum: 22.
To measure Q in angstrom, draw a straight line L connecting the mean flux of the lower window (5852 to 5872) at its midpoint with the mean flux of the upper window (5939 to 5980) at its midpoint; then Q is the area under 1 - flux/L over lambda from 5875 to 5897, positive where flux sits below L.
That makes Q 6.65 angstrom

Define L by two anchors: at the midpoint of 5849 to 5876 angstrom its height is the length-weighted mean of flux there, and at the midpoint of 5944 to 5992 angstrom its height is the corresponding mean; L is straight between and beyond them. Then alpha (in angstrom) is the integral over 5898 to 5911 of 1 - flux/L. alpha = 2.1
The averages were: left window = 19.1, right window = 19.5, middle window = 16.2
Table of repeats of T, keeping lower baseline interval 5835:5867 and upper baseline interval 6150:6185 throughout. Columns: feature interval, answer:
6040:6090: -0.19 mag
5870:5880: 0.12 mag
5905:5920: 0.16 mag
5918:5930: 0.15 mag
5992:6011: -0.06 mag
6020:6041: -0.12 mag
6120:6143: -0.20 mag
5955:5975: 0.07 mag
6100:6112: -0.18 mag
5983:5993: -0.04 mag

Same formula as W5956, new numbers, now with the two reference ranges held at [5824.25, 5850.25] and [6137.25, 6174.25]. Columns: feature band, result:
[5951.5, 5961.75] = 0.179 mag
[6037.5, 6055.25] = -0.076 mag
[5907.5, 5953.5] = 0.184 mag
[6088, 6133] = -0.094 mag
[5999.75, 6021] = 0.046 mag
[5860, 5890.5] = 0.291 mag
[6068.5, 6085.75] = -0.104 mag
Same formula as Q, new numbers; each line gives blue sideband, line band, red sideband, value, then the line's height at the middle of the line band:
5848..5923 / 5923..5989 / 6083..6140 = -1.47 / 18.7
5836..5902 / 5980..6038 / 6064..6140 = -0.75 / 21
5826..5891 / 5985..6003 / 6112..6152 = 0.15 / 21.4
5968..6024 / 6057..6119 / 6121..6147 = -2.48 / 22.7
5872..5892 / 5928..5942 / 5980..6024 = -0.84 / 17.7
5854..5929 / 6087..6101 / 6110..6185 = -2.45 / 20.5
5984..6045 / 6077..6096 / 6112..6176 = -1.66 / 21.7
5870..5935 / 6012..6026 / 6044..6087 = 0.13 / 21.3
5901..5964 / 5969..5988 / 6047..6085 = 0.17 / 20.1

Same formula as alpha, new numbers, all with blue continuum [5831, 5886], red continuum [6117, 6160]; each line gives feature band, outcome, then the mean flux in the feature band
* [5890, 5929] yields 9.6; 15.4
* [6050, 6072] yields -1.2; 23.5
